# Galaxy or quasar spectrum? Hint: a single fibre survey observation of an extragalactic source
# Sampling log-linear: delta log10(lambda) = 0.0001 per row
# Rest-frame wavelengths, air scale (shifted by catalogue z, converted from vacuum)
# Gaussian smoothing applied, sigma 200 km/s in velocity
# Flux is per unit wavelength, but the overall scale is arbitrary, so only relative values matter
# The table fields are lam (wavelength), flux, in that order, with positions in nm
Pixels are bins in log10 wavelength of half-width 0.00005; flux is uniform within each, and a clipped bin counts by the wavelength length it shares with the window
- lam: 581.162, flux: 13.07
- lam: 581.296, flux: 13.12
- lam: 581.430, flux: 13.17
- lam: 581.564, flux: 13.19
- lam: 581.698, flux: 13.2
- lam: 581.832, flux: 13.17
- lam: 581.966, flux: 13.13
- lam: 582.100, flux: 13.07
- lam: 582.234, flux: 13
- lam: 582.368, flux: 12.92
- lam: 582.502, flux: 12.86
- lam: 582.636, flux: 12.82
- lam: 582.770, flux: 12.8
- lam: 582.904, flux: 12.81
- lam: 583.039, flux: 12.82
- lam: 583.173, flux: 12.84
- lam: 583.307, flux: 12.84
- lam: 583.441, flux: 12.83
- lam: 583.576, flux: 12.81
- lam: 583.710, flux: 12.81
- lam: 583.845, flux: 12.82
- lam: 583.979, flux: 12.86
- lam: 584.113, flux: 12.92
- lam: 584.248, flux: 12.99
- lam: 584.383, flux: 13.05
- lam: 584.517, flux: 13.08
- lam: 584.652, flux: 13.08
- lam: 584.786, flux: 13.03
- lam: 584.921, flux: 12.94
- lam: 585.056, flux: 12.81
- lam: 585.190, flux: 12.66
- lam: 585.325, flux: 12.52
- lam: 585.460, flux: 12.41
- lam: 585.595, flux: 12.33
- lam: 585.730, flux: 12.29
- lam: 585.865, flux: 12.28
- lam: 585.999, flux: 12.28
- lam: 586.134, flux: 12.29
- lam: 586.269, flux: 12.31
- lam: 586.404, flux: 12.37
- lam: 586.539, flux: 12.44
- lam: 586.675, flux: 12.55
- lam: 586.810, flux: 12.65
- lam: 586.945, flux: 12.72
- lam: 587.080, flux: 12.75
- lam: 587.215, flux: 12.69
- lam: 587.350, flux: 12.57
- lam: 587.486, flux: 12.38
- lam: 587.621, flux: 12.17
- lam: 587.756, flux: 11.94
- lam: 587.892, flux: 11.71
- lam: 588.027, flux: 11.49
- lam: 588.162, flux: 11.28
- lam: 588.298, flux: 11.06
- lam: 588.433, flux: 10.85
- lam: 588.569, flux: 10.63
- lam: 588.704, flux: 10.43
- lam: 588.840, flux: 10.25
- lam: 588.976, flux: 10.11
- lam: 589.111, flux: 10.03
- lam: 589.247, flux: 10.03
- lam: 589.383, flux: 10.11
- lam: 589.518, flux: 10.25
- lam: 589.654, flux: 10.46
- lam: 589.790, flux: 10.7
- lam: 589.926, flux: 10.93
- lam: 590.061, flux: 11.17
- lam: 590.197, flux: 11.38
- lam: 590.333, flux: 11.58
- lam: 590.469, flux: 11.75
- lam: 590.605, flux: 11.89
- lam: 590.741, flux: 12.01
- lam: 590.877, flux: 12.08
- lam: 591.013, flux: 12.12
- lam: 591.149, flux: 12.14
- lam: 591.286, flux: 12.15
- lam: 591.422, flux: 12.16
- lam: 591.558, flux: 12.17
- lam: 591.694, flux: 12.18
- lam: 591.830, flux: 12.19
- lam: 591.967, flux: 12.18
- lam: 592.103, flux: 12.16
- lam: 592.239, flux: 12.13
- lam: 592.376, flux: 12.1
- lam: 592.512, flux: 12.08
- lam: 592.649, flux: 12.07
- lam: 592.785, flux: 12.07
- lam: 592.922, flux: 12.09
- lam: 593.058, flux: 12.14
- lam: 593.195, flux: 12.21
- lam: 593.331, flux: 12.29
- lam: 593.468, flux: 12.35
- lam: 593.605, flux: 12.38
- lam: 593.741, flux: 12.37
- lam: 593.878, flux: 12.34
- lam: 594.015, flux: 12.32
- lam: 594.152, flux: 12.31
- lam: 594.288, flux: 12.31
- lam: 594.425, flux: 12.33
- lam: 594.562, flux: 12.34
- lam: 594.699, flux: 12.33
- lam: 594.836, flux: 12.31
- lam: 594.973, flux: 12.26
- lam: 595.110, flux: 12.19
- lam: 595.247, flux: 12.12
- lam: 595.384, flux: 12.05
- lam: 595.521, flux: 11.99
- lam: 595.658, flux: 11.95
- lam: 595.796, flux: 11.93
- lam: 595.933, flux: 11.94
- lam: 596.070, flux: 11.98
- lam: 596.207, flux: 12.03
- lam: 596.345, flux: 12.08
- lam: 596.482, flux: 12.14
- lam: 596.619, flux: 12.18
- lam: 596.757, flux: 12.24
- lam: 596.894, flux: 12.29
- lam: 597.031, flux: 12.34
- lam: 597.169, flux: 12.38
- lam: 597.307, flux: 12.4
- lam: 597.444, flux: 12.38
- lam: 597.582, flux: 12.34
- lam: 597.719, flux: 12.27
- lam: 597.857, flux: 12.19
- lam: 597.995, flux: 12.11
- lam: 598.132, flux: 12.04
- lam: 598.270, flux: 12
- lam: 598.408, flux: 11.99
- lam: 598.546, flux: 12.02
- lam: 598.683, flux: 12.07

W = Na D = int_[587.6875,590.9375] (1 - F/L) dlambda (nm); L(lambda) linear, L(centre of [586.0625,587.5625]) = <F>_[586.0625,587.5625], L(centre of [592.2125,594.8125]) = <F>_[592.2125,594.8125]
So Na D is 0.37 nm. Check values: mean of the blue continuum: 12.5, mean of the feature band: 11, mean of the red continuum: 12.2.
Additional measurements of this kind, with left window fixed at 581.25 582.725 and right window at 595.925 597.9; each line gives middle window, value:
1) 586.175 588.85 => 0.18 nm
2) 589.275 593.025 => 0.25 nm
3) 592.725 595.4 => 0.03 nm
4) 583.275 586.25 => 0.04 nm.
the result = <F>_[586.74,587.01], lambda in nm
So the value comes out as 12.7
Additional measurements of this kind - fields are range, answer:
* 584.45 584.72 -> 13.1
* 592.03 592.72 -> 12.1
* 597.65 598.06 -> 12.2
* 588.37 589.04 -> 10.4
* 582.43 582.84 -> 12.8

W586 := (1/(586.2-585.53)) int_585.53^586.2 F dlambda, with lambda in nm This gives 12.3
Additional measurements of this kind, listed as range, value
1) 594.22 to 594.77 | 12.3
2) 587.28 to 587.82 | 12.3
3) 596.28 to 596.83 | 12.2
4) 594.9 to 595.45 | 12.2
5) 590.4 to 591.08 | 12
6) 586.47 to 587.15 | 12.6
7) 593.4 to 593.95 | 12.4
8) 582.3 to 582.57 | 12.9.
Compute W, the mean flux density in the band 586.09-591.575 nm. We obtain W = 11.6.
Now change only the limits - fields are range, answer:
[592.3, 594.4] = 12.2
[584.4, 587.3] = 12.6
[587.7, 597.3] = 11.8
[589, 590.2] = 10.5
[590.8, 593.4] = 12.1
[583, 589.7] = 12.1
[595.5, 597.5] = 12.2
